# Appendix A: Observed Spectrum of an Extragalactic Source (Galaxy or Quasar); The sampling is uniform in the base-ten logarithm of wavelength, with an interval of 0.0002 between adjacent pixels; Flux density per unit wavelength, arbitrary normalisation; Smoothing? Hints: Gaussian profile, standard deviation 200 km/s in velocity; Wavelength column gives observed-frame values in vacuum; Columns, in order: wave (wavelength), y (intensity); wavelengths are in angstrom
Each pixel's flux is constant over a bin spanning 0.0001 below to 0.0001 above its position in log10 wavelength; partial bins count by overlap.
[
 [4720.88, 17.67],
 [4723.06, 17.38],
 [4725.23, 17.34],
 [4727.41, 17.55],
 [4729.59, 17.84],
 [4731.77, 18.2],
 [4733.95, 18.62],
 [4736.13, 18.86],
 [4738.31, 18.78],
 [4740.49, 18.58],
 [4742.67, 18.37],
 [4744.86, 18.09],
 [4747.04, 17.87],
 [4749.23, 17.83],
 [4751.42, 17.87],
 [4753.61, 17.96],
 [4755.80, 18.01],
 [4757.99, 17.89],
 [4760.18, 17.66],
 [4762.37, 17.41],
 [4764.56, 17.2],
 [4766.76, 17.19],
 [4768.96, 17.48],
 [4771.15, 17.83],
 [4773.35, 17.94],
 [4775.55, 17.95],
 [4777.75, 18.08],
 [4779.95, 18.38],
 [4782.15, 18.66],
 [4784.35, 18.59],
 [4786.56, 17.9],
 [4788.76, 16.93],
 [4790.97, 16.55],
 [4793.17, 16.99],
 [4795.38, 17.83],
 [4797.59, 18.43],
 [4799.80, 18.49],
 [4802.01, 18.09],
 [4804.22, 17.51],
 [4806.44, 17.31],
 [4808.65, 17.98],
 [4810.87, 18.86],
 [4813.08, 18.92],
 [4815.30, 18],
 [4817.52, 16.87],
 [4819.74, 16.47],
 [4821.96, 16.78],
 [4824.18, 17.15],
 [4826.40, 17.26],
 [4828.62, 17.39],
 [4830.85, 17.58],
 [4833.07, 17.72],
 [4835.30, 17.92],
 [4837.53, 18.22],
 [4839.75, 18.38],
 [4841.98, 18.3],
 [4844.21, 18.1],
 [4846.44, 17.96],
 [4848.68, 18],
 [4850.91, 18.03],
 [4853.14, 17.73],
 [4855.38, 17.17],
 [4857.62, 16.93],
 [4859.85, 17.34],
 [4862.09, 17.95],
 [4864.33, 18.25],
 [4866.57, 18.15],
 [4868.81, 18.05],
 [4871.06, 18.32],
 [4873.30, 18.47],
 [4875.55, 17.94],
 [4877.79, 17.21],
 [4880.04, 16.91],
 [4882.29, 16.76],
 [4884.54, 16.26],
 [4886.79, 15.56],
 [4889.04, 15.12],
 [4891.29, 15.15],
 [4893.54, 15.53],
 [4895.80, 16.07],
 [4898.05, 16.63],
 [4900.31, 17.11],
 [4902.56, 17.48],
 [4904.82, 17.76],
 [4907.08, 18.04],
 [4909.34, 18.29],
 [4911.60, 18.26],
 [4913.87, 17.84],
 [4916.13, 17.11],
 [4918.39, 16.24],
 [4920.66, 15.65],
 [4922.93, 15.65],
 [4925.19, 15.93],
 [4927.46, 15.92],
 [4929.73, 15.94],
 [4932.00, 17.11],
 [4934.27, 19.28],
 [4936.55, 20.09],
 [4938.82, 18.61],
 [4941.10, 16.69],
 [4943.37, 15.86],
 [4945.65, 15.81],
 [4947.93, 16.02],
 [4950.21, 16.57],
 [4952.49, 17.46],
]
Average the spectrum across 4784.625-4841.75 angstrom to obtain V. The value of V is 17.7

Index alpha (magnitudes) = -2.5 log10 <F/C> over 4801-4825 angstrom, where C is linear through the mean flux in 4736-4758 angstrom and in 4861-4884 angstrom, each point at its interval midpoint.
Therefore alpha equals 0.02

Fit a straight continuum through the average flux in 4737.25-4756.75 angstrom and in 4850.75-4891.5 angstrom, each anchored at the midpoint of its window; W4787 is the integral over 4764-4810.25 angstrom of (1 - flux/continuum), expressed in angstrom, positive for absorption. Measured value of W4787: 0.16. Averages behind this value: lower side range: 18.1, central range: 17.8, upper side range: 17.3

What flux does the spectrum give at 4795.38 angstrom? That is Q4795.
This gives 17.83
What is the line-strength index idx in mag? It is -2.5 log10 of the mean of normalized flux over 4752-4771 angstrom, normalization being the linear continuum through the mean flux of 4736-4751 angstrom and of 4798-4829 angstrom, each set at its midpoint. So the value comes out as 0.03 mag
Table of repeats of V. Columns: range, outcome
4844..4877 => 17.9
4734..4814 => 18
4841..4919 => 17.3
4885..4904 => 16.1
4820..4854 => 17.7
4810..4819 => 18.1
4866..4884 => 17.7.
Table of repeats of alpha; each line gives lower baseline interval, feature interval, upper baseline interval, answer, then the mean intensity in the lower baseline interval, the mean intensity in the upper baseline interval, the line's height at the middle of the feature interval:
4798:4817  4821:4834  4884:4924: 0.03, 18.1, 16.7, 17.8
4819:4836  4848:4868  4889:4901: -0.07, 17.3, 16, 16.7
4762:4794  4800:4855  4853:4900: -0.03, 17.7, 17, 17.3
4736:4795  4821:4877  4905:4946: -0.02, 17.9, 17.2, 17.5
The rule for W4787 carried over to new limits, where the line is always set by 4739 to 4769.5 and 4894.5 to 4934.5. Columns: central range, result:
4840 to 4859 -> -0.53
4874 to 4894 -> 0.92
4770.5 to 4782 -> -0.25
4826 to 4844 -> -0.51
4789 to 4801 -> 0.00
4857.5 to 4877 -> -0.86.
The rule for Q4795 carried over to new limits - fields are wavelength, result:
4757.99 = 17.89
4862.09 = 17.95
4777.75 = 18.08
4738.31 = 18.78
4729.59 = 17.84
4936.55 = 20.09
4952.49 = 17.46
